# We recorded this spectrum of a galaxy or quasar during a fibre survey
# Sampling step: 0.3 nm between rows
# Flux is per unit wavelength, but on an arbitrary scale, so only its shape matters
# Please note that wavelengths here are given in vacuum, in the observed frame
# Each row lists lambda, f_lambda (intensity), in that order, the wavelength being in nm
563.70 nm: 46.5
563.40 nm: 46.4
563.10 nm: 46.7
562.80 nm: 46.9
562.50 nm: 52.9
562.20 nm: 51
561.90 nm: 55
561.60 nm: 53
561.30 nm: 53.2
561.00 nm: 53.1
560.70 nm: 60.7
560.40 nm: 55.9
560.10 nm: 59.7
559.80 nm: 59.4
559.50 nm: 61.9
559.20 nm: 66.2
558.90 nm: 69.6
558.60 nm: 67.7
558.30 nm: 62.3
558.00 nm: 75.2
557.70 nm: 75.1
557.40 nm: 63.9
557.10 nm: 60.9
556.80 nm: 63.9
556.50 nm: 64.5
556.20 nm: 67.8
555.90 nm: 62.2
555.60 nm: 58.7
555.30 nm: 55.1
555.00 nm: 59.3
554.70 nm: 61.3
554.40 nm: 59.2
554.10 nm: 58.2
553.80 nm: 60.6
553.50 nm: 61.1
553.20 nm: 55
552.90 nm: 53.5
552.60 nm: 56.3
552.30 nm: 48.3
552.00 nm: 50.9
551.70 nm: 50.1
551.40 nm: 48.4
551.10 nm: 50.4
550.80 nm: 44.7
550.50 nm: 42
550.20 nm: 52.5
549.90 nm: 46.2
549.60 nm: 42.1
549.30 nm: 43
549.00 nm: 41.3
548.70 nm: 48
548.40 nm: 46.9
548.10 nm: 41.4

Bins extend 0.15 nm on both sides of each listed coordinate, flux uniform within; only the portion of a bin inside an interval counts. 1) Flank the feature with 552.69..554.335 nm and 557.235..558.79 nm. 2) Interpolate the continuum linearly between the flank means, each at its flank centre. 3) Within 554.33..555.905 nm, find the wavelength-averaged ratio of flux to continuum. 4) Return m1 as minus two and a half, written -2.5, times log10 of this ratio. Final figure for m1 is 0.05 mag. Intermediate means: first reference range 57.7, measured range 59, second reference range 68.8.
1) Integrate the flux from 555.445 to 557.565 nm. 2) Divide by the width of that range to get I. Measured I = 63.2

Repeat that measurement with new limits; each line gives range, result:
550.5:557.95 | 57.8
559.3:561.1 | 58.8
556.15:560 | 65.9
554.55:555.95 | 59.1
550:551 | 46.6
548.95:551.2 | 45.3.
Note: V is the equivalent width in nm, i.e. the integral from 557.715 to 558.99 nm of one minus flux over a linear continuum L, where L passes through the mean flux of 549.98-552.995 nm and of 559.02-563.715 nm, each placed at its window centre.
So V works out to -0.391 nm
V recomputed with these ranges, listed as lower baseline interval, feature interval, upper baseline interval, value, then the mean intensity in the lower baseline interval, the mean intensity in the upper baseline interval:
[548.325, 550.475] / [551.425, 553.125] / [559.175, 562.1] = -0.112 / 45.5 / 57.3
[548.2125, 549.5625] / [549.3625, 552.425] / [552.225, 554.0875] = 0.158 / 44.5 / 56.3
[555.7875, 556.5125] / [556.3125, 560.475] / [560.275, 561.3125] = -0.291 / 65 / 56.1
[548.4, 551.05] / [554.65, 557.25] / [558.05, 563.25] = -0.455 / 45.3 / 57.7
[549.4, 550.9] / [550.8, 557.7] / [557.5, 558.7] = 0.023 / 45.4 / 69.9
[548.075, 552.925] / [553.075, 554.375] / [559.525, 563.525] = -0.253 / 47.4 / 53.7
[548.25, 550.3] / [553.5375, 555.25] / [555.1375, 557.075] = -0.052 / 45.5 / 61.9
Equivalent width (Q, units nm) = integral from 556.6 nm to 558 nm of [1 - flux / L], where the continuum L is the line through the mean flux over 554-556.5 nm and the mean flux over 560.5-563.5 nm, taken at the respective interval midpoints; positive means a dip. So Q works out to -0.22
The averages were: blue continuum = 60.5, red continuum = 52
